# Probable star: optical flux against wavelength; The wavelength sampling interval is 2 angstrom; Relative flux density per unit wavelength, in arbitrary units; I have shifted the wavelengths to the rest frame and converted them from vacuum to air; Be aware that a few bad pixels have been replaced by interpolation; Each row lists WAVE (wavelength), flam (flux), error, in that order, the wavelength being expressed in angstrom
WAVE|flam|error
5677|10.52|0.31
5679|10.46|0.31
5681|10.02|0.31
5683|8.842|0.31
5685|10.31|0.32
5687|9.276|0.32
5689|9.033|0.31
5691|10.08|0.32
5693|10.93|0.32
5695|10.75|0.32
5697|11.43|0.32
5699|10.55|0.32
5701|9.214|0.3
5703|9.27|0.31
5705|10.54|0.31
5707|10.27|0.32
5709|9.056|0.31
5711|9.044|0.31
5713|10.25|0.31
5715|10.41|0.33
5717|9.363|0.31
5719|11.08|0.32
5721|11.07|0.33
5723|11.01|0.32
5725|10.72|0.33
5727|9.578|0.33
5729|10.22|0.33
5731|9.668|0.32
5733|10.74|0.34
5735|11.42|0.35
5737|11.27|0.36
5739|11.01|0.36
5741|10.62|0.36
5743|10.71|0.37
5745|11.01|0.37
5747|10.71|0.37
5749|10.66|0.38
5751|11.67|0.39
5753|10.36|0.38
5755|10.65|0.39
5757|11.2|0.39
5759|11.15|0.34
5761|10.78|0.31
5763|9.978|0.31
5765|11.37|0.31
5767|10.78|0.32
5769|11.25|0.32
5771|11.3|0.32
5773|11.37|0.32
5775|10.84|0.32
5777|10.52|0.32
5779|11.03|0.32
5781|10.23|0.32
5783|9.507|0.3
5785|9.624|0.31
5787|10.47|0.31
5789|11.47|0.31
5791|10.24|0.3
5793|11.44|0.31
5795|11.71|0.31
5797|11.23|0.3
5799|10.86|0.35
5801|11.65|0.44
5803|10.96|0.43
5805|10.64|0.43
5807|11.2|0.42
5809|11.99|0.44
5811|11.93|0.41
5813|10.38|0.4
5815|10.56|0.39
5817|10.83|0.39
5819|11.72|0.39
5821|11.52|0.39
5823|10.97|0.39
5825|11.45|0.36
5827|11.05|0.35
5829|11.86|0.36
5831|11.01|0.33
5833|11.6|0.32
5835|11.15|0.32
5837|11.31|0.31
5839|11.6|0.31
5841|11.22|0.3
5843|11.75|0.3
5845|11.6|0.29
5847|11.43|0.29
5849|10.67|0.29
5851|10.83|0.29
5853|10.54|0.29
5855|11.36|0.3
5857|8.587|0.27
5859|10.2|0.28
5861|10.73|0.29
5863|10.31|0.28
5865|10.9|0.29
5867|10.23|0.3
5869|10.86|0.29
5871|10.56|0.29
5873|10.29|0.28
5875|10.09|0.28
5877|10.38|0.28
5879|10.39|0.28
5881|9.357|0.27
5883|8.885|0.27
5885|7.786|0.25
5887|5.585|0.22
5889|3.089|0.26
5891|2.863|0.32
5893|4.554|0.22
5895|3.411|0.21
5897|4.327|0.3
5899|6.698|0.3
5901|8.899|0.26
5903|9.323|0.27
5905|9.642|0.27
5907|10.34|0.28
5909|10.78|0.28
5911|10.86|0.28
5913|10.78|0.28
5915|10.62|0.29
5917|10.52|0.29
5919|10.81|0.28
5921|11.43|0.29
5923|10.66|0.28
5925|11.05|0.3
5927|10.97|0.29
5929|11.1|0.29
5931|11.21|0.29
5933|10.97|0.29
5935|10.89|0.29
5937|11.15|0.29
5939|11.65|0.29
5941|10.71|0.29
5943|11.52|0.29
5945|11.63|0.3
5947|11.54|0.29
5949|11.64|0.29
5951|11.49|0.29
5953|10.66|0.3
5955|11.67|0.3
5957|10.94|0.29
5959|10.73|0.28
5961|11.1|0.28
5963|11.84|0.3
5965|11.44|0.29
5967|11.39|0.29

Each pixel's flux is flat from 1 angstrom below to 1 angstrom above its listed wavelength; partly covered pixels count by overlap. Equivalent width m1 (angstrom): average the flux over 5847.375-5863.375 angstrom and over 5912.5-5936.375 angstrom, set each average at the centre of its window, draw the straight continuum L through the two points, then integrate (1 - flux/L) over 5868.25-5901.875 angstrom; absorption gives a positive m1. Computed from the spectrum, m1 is 9.9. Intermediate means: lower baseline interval 10.4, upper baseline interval 10.9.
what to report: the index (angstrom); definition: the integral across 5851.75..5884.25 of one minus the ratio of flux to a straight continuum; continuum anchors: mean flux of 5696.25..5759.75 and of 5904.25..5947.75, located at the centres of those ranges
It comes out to 1.8 angstrom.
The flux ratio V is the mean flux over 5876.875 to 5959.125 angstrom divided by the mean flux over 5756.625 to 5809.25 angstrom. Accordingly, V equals 0.88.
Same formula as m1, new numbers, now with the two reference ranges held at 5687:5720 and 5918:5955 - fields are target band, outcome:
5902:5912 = 0.77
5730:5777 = -2.68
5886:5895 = 5.75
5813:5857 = -1.93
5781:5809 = -0.97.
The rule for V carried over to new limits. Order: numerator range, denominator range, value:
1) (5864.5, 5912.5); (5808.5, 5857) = 0.74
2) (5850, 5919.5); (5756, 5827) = 0.82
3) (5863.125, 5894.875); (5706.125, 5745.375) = 0.80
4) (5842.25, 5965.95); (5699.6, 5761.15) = 0.95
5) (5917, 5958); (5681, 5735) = 1.10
